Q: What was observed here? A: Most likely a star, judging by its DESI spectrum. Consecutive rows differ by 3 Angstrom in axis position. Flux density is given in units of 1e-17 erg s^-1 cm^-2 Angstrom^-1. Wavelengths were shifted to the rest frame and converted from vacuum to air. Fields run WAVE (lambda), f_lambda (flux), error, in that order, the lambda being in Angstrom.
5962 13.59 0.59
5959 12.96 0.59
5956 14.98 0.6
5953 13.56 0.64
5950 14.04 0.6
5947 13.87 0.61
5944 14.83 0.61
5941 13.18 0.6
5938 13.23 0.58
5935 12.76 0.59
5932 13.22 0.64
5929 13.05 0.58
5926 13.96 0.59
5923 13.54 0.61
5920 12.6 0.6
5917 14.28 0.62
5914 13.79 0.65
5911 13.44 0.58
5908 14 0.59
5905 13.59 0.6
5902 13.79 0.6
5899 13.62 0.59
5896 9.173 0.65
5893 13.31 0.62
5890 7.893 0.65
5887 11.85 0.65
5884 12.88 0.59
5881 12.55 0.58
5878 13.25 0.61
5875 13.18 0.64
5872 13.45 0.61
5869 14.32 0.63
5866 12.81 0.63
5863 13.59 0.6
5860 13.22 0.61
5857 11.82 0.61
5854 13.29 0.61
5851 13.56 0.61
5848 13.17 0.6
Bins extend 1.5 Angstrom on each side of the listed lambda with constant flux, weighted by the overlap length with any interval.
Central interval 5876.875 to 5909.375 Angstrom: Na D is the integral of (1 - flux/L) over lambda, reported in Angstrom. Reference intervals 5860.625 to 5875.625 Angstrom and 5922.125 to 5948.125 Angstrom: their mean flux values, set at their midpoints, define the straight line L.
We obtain 2.8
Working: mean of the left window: 13.5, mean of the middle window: 12.3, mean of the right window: 13.5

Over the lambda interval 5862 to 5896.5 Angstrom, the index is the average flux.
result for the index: 12.4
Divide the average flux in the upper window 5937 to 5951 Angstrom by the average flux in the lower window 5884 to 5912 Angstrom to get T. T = 1.12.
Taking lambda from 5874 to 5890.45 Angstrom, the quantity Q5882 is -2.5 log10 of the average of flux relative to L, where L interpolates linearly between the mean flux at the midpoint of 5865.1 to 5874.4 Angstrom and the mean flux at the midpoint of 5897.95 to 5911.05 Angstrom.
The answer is 0.12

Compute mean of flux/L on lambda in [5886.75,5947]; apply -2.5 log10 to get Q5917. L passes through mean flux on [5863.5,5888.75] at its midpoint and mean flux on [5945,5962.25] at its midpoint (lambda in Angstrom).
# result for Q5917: 0.039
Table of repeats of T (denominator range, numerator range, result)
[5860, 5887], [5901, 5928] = 1.04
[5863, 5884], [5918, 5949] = 1.01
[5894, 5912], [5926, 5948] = 1.04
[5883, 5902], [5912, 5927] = 1.17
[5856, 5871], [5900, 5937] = 1.02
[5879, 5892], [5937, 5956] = 1.21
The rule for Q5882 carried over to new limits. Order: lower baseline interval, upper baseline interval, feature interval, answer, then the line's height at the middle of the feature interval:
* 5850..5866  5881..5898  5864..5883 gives -0.09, 12.2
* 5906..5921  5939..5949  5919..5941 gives 0.05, 13.8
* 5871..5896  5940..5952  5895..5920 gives -0.04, 12.8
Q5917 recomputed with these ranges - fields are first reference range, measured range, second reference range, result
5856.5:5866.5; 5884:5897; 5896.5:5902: 0.184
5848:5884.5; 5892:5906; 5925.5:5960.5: 0.060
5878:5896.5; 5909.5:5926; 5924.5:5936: -0.066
